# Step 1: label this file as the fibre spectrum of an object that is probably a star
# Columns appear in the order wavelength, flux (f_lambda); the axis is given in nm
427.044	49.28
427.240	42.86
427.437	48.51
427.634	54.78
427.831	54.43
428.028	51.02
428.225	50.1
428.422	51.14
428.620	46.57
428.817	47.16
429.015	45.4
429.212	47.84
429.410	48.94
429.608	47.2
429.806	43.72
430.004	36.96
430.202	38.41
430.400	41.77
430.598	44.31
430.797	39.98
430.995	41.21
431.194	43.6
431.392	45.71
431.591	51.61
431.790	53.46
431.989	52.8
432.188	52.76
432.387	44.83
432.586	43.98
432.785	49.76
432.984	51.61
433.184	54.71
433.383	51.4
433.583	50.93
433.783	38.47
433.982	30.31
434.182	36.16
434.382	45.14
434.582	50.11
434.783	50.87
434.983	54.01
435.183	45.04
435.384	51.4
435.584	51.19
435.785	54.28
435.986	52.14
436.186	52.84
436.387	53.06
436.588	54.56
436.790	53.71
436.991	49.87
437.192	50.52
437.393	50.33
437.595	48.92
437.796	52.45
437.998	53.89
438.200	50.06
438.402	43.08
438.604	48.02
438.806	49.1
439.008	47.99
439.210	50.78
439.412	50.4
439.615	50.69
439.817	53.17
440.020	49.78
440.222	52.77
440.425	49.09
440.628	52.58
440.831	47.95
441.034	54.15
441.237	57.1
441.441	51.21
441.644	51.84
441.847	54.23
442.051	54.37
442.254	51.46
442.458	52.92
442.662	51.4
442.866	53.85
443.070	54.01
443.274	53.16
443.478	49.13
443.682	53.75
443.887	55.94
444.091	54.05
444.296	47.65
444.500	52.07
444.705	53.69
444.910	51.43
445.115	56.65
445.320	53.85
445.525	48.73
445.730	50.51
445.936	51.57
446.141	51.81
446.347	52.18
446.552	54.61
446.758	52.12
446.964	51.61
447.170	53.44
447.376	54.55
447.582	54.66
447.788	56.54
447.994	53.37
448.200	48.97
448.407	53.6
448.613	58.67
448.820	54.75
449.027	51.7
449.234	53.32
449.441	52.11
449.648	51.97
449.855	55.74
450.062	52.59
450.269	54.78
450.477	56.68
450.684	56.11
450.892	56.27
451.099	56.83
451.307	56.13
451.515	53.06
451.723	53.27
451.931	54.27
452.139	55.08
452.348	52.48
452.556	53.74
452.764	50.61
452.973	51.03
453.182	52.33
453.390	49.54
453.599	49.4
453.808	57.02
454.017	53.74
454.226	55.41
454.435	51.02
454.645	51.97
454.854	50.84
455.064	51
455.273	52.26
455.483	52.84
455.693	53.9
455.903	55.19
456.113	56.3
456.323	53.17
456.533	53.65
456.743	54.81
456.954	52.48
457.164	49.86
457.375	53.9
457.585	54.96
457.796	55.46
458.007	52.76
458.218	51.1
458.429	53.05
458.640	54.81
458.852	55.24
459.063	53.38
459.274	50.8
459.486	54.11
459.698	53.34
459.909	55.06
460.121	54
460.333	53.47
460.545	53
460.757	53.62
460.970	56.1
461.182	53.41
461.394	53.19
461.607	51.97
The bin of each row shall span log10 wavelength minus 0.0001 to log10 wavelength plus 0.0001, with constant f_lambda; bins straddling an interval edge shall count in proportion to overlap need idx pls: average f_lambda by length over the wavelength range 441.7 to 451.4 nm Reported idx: 53.4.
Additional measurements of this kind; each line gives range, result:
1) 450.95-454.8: 53.2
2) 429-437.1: 47.5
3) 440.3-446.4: 52.4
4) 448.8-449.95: 53.1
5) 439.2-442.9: 52.1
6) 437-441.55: 50.6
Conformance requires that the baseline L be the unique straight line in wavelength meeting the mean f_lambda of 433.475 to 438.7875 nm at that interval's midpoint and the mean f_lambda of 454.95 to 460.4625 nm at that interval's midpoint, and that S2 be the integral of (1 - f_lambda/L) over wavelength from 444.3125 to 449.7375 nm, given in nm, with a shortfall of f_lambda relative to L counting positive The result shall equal -0.18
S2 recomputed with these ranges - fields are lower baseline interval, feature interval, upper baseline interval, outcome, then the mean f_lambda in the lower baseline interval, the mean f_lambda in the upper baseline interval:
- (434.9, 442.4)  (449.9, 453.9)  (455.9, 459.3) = -0.06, 51.3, 53.6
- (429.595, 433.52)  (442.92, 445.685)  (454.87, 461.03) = -0.15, 46.5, 53.5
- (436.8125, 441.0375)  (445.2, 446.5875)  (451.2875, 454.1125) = -0.01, 50.2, 52.9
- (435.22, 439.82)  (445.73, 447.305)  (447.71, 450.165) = 0.02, 50.8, 53.6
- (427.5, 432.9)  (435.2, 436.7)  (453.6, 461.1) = -0.12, 47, 53.5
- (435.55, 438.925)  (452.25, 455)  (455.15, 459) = 0.05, 51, 53.6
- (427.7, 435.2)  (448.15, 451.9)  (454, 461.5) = -0.21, 46.7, 53.4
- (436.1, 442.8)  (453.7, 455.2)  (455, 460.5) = 0.00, 51.3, 53.5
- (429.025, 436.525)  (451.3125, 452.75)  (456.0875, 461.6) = -0.05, 47.1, 53.6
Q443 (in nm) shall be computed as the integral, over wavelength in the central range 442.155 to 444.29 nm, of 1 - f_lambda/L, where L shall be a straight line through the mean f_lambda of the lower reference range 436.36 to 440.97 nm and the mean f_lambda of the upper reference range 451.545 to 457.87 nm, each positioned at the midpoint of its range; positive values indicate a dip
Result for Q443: -0.06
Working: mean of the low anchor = 50.5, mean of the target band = 52.7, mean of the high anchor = 53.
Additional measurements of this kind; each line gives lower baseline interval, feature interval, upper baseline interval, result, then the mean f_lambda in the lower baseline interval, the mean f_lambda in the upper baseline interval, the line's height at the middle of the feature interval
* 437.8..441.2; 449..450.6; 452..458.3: -0.05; 50.4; 52.9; 52.1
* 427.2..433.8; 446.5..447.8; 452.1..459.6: -0.07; 47.4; 53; 51.1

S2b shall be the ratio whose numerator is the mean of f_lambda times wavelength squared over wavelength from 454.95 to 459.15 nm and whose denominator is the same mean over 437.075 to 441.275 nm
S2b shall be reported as 1.1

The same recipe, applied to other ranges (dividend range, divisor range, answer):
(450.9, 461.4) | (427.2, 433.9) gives 1.27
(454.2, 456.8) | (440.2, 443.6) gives 1.08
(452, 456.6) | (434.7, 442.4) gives 1.11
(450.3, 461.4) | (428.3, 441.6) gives 1.21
